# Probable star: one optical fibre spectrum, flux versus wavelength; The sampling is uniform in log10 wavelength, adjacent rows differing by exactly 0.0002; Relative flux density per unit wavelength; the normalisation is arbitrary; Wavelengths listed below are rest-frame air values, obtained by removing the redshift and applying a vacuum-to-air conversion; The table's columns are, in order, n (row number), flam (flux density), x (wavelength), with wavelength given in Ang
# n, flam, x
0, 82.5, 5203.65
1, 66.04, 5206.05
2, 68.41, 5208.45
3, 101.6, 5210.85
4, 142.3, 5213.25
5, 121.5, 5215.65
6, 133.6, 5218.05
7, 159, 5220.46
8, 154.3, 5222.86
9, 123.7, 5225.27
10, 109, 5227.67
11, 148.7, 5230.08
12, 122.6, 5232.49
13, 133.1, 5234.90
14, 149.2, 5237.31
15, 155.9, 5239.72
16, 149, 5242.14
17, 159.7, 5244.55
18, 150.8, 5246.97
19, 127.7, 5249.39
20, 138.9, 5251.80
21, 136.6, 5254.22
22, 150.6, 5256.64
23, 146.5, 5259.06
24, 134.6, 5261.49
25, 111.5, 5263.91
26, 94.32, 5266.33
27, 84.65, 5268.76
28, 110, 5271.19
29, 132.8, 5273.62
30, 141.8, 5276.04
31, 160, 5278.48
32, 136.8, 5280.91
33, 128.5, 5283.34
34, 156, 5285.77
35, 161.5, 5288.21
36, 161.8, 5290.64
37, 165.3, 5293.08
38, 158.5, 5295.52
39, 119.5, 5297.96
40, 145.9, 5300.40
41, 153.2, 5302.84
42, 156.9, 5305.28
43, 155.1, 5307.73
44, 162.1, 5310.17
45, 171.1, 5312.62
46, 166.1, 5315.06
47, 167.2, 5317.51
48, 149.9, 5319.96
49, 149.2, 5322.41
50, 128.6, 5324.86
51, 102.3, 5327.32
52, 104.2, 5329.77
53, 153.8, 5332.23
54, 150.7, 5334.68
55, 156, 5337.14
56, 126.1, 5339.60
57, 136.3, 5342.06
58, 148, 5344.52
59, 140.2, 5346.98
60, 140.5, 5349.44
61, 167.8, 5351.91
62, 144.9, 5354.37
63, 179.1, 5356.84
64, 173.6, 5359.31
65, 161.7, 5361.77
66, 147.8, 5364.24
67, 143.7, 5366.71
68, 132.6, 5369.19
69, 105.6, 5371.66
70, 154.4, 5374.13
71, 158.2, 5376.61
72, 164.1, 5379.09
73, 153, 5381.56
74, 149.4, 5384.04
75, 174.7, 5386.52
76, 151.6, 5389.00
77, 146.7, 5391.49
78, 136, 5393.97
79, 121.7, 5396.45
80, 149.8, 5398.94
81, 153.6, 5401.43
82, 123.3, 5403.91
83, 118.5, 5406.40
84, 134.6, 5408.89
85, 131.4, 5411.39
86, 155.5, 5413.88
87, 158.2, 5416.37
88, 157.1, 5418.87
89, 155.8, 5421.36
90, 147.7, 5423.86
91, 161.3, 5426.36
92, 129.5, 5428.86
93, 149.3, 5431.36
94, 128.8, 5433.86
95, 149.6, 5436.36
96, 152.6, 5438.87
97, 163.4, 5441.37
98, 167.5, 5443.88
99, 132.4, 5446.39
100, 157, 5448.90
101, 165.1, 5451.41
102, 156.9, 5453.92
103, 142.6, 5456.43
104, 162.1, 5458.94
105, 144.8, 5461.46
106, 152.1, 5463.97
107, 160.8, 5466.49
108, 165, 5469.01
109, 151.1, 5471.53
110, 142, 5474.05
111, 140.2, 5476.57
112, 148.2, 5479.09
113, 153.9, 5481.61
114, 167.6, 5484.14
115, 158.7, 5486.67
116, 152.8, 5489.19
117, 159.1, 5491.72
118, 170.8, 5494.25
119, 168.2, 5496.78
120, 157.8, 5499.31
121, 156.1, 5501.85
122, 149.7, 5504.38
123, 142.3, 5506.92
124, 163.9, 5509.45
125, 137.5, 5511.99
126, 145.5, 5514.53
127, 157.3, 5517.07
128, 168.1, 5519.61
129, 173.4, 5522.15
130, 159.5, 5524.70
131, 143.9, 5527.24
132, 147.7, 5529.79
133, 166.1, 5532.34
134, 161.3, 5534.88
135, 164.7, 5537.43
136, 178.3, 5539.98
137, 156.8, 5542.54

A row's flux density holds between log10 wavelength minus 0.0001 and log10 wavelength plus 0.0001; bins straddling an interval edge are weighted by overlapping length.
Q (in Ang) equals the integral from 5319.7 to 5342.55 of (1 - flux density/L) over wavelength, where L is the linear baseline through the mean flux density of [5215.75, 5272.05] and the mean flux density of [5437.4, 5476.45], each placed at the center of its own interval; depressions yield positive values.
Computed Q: 1.1 Ang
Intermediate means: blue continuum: 134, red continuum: 154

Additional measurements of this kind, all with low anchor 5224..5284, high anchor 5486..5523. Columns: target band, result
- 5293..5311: -1.68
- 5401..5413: 1.34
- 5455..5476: 0.19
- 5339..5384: -1.68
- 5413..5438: 0.08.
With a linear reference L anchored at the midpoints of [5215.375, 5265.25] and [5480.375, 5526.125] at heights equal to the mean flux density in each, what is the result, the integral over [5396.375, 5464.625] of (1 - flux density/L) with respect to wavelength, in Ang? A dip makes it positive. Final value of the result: 2.26 Ang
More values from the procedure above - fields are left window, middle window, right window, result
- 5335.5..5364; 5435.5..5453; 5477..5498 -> 0.2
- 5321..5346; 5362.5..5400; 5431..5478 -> -1.1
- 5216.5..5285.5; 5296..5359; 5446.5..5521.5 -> -2.6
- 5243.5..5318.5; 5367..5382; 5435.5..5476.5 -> 0.5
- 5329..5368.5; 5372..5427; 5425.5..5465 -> 1.0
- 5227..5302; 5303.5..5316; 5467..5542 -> -1.7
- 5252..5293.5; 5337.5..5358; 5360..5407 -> -0.9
